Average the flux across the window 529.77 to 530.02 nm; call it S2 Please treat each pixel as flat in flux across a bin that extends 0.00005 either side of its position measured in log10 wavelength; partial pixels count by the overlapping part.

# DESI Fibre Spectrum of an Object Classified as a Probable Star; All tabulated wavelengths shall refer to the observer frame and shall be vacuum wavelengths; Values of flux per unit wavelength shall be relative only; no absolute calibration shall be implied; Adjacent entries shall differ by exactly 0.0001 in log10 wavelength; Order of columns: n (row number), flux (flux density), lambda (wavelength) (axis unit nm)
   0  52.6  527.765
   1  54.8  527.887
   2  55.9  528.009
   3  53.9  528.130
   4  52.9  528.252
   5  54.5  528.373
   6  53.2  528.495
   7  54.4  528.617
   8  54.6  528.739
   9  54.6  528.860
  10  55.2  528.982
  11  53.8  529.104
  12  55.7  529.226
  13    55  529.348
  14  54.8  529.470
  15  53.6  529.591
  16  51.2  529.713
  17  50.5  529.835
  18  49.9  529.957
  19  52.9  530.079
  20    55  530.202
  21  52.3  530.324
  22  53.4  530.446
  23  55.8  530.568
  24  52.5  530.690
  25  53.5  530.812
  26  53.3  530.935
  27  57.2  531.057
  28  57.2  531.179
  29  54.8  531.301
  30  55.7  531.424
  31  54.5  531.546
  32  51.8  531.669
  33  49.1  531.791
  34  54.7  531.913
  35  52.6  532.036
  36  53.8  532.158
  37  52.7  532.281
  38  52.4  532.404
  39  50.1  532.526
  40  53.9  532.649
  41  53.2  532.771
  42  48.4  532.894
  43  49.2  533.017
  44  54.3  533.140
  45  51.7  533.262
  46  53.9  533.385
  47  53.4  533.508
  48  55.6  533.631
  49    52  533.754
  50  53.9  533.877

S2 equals 50.2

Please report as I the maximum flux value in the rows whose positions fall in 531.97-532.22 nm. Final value 53.8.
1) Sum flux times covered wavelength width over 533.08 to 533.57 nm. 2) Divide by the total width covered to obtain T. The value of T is 53.4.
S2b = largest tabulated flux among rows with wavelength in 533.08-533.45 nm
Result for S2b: 54.3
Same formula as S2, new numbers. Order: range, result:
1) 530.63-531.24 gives 54.8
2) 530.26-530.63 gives 53.9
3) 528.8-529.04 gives 54.8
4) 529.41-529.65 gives 54.4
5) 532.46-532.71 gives 52.1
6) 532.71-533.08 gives 50.2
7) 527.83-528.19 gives 54.9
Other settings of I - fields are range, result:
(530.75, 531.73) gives 57.2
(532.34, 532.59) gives 52.4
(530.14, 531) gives 55.8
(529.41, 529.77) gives 54.8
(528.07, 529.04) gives 55.2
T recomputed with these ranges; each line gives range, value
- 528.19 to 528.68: 53.7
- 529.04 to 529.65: 54.6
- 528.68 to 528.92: 54.8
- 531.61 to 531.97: 52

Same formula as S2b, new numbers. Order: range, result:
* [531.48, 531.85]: 54.5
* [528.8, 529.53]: 55.7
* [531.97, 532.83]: 53.9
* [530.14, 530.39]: 55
